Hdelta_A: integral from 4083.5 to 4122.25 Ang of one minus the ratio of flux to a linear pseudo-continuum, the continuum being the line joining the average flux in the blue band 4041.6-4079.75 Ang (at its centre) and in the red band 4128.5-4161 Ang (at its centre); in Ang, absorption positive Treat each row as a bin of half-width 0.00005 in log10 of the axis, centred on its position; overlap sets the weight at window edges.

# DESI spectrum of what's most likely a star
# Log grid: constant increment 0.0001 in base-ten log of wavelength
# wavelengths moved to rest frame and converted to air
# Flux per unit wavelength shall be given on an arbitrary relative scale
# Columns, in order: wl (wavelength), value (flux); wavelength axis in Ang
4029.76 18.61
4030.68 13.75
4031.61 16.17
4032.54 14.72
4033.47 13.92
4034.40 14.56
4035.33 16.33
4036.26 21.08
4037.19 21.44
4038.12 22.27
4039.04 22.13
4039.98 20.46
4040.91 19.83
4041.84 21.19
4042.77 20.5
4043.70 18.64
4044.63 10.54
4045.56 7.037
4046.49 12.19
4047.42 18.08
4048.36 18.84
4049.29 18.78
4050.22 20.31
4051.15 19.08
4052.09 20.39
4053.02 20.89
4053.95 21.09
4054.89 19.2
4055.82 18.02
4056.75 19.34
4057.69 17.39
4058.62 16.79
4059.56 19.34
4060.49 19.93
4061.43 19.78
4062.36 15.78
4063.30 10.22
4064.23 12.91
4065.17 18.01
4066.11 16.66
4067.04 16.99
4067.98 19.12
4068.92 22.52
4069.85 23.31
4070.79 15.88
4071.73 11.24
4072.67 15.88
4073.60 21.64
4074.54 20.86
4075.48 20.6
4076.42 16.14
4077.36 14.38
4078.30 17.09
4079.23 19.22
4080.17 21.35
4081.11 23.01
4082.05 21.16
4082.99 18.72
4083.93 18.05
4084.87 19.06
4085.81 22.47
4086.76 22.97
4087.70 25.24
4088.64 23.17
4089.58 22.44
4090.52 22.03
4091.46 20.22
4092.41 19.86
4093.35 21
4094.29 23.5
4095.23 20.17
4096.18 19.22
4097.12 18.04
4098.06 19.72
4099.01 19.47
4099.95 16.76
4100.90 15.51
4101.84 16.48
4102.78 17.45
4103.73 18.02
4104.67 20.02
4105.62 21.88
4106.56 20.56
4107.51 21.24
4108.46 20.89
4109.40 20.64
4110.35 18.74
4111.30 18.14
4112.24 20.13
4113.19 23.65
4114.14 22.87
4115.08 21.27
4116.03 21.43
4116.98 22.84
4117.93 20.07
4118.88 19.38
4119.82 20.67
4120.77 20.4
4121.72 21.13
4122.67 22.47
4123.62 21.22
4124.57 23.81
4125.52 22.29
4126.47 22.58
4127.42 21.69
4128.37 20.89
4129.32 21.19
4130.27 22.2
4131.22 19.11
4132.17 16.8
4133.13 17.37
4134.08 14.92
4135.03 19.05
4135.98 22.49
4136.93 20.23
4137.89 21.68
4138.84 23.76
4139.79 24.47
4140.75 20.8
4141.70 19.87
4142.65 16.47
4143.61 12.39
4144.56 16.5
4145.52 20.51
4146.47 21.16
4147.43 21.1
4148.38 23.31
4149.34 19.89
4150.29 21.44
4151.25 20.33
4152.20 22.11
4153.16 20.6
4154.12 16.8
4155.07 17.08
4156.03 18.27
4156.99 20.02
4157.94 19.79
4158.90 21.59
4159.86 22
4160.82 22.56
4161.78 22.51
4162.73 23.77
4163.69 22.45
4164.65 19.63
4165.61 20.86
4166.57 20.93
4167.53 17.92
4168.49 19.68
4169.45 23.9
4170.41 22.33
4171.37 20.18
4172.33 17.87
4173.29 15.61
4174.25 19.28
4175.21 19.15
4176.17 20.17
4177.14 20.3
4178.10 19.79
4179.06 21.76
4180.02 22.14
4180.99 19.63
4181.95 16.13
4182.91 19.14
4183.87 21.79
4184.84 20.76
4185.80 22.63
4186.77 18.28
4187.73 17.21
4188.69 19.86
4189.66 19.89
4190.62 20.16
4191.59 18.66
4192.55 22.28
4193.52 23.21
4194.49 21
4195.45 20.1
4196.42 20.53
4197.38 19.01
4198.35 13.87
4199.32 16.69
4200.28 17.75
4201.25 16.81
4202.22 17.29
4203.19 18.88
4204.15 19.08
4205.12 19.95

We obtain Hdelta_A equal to -3.3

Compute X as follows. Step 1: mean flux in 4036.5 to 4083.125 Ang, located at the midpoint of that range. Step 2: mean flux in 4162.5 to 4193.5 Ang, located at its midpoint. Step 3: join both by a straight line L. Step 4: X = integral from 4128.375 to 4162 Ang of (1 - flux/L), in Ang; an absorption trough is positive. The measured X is -0.6 Ang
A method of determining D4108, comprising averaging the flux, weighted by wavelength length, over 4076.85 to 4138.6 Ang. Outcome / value 20.3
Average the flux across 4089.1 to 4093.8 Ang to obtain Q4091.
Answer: 21.1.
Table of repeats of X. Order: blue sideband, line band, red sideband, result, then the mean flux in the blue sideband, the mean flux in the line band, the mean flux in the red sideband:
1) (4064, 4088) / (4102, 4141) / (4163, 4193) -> -2.5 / 19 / 20.7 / 20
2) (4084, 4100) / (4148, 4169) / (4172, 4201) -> -0.7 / 20.9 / 20.6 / 19.5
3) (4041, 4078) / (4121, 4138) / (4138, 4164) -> -0.7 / 17.7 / 20.6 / 20.4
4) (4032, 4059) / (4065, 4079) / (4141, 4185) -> 0.4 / 18.1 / 18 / 20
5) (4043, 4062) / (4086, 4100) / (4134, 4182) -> -1.8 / 17.8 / 21.1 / 20.2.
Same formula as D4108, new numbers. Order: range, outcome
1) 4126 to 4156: 19.9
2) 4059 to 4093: 19.1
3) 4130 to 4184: 20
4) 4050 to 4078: 18.1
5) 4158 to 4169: 21.2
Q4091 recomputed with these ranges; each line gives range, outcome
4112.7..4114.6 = 23.2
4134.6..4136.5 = 20.8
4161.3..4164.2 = 22.9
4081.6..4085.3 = 19.2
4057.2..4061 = 18.3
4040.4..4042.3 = 20.5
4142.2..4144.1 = 14.4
